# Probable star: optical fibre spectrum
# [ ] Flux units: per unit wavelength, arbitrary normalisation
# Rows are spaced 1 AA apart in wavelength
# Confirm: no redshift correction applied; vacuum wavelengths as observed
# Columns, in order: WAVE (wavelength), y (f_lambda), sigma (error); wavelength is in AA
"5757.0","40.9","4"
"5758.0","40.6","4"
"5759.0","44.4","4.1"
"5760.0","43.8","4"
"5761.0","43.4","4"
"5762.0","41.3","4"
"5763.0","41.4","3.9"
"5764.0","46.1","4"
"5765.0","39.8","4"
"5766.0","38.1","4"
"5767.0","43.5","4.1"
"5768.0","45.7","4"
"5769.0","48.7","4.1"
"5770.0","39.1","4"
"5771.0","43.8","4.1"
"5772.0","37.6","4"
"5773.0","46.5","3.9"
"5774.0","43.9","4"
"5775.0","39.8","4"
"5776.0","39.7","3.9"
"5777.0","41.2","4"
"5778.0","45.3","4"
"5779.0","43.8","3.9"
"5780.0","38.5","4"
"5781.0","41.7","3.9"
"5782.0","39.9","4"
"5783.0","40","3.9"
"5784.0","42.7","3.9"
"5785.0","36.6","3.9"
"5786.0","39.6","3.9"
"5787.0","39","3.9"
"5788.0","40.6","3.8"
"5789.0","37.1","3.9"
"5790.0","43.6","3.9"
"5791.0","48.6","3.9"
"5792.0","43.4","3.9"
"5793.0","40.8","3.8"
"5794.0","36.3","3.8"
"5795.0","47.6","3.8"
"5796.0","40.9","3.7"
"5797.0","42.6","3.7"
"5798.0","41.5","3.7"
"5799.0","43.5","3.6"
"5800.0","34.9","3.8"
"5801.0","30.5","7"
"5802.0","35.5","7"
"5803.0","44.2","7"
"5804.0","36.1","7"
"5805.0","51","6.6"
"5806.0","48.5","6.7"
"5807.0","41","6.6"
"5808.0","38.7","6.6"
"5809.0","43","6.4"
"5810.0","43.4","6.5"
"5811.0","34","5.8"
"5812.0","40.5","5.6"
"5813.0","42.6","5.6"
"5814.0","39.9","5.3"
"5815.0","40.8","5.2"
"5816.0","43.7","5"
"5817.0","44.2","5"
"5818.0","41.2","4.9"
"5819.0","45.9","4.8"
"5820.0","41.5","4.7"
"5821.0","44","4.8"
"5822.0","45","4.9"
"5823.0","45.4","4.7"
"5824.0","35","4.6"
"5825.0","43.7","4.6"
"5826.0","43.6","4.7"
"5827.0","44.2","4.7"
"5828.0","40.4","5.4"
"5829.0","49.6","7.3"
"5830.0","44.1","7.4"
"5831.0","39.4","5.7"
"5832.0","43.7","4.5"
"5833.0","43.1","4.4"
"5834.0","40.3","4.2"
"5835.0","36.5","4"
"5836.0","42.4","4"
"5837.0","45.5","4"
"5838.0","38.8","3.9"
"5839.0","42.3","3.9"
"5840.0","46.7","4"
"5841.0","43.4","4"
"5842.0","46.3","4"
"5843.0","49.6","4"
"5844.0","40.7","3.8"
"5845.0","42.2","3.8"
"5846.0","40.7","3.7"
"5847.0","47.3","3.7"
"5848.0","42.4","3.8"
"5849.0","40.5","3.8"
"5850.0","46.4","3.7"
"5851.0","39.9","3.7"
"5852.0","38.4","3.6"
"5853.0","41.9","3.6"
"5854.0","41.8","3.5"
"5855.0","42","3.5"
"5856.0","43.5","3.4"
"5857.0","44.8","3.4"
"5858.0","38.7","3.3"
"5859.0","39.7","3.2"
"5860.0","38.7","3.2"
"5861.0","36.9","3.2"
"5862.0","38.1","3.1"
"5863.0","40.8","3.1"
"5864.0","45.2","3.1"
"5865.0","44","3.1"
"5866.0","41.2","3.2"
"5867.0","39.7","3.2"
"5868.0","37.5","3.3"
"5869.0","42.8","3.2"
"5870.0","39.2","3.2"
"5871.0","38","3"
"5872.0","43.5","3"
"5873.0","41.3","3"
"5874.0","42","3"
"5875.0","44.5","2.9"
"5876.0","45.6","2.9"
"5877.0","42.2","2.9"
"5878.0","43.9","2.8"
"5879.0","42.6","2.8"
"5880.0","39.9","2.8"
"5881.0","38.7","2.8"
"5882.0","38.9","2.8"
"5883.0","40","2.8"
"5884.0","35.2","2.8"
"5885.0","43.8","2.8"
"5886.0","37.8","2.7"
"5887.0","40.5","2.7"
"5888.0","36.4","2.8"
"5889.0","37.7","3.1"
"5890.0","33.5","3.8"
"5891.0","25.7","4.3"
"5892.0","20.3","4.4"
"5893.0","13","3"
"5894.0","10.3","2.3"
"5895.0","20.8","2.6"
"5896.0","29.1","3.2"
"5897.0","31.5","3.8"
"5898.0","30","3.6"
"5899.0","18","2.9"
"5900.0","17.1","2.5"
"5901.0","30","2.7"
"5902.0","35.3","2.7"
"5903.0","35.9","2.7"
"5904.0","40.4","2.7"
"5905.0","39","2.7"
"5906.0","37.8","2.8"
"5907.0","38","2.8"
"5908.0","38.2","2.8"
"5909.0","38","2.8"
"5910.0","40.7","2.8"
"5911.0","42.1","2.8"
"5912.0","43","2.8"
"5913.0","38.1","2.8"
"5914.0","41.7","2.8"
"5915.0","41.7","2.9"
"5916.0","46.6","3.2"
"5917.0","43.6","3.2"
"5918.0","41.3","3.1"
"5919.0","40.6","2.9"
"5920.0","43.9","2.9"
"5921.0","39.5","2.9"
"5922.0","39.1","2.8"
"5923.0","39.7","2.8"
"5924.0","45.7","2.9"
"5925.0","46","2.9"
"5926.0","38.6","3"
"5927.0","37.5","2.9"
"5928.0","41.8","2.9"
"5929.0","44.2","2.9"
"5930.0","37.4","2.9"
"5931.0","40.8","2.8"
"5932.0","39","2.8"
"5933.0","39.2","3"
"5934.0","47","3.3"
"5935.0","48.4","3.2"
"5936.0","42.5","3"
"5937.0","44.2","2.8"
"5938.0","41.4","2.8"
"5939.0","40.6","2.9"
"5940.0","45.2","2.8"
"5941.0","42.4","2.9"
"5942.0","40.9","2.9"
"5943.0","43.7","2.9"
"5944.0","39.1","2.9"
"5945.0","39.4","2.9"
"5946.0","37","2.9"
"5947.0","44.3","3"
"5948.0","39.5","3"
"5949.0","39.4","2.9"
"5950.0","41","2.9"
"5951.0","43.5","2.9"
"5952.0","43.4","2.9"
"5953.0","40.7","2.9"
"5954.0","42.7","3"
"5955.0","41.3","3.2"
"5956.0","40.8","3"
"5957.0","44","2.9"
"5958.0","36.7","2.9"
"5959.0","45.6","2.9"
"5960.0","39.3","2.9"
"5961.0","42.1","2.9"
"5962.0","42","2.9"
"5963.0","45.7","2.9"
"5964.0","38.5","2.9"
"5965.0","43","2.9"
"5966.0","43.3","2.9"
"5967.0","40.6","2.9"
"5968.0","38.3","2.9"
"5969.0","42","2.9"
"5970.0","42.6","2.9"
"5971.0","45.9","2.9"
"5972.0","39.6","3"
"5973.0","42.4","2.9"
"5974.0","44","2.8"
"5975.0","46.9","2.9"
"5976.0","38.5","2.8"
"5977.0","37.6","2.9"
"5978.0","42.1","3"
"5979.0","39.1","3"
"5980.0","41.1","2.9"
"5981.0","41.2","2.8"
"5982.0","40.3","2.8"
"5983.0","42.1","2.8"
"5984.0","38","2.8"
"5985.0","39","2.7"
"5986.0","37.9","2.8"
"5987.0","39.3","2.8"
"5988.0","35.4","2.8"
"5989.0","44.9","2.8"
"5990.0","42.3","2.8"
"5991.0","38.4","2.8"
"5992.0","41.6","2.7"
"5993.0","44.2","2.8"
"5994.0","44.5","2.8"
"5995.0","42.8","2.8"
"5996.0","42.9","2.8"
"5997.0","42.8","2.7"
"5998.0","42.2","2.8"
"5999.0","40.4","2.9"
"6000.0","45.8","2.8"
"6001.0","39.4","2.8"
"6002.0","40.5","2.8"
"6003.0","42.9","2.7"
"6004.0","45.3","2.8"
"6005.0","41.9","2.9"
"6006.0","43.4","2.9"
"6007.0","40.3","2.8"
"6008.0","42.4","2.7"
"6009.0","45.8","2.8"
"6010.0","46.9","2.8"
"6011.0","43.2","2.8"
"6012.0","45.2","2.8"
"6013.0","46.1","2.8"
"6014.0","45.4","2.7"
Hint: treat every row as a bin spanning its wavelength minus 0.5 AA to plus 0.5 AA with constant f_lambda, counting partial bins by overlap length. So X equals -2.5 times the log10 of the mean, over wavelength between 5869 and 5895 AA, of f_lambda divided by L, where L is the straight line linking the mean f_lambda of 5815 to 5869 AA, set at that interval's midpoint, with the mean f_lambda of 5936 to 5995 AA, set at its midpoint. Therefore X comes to 0.16 mag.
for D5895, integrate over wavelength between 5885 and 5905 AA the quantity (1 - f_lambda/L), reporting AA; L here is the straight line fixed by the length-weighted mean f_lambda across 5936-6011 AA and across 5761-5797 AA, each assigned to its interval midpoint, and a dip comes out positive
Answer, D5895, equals 6.0 AA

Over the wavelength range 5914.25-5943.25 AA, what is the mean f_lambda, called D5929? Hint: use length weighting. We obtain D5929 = 42.1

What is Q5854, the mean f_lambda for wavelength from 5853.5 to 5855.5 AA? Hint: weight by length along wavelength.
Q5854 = 41.9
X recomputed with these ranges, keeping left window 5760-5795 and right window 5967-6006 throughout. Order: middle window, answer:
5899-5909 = 0.22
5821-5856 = -0.03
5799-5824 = 0.01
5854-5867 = 0.01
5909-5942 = -0.01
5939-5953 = 0.00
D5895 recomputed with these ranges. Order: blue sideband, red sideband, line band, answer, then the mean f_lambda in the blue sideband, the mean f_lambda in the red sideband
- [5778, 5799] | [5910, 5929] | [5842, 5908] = 6.3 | 41.4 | 41.7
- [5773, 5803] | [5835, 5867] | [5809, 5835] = -0.5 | 40.8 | 42.2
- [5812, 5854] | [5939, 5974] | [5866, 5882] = 0.4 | 42.7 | 41.7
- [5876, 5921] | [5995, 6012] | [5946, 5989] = -0.8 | 35.7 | 42.9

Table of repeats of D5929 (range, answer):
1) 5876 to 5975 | 39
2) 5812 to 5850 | 42.9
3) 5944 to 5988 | 41.1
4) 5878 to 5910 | 33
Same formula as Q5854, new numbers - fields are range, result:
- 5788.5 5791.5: 43.1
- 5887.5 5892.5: 30.7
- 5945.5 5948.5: 40.3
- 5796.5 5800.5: 40.6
